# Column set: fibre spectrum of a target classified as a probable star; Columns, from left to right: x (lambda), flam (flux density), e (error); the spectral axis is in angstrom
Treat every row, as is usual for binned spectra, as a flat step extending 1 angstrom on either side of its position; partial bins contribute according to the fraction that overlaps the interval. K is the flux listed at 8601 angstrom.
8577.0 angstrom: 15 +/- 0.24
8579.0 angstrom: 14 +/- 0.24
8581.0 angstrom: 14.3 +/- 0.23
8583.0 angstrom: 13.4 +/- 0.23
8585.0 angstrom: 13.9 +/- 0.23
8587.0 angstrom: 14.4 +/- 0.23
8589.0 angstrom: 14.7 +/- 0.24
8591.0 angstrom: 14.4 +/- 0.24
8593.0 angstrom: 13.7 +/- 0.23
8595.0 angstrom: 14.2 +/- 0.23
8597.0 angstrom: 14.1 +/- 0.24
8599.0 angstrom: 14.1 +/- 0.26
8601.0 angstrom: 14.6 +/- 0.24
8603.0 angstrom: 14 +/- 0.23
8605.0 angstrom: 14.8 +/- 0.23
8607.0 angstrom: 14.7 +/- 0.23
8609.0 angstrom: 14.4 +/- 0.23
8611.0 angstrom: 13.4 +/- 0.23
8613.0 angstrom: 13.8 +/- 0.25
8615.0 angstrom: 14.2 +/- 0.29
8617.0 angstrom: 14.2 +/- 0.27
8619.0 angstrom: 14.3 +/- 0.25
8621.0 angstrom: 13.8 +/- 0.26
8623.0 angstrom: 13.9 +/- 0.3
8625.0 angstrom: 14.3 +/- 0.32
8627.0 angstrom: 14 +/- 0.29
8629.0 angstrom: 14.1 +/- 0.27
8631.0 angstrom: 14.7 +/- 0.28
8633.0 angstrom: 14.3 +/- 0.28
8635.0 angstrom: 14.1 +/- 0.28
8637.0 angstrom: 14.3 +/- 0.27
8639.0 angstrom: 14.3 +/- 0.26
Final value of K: 14.6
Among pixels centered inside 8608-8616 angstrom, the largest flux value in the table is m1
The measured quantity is 14.4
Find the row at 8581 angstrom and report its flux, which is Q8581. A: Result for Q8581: 14.3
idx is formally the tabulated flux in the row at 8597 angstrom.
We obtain 14.1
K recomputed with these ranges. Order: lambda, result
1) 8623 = 13.9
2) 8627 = 14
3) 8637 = 14.3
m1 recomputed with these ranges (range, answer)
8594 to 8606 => 14.8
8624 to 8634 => 14.7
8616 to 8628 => 14.3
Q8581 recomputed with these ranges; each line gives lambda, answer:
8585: 13.9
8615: 14.2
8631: 14.7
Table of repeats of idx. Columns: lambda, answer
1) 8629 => 14.1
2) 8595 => 14.2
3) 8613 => 13.8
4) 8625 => 14.3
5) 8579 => 14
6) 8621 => 13.8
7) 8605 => 14.8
